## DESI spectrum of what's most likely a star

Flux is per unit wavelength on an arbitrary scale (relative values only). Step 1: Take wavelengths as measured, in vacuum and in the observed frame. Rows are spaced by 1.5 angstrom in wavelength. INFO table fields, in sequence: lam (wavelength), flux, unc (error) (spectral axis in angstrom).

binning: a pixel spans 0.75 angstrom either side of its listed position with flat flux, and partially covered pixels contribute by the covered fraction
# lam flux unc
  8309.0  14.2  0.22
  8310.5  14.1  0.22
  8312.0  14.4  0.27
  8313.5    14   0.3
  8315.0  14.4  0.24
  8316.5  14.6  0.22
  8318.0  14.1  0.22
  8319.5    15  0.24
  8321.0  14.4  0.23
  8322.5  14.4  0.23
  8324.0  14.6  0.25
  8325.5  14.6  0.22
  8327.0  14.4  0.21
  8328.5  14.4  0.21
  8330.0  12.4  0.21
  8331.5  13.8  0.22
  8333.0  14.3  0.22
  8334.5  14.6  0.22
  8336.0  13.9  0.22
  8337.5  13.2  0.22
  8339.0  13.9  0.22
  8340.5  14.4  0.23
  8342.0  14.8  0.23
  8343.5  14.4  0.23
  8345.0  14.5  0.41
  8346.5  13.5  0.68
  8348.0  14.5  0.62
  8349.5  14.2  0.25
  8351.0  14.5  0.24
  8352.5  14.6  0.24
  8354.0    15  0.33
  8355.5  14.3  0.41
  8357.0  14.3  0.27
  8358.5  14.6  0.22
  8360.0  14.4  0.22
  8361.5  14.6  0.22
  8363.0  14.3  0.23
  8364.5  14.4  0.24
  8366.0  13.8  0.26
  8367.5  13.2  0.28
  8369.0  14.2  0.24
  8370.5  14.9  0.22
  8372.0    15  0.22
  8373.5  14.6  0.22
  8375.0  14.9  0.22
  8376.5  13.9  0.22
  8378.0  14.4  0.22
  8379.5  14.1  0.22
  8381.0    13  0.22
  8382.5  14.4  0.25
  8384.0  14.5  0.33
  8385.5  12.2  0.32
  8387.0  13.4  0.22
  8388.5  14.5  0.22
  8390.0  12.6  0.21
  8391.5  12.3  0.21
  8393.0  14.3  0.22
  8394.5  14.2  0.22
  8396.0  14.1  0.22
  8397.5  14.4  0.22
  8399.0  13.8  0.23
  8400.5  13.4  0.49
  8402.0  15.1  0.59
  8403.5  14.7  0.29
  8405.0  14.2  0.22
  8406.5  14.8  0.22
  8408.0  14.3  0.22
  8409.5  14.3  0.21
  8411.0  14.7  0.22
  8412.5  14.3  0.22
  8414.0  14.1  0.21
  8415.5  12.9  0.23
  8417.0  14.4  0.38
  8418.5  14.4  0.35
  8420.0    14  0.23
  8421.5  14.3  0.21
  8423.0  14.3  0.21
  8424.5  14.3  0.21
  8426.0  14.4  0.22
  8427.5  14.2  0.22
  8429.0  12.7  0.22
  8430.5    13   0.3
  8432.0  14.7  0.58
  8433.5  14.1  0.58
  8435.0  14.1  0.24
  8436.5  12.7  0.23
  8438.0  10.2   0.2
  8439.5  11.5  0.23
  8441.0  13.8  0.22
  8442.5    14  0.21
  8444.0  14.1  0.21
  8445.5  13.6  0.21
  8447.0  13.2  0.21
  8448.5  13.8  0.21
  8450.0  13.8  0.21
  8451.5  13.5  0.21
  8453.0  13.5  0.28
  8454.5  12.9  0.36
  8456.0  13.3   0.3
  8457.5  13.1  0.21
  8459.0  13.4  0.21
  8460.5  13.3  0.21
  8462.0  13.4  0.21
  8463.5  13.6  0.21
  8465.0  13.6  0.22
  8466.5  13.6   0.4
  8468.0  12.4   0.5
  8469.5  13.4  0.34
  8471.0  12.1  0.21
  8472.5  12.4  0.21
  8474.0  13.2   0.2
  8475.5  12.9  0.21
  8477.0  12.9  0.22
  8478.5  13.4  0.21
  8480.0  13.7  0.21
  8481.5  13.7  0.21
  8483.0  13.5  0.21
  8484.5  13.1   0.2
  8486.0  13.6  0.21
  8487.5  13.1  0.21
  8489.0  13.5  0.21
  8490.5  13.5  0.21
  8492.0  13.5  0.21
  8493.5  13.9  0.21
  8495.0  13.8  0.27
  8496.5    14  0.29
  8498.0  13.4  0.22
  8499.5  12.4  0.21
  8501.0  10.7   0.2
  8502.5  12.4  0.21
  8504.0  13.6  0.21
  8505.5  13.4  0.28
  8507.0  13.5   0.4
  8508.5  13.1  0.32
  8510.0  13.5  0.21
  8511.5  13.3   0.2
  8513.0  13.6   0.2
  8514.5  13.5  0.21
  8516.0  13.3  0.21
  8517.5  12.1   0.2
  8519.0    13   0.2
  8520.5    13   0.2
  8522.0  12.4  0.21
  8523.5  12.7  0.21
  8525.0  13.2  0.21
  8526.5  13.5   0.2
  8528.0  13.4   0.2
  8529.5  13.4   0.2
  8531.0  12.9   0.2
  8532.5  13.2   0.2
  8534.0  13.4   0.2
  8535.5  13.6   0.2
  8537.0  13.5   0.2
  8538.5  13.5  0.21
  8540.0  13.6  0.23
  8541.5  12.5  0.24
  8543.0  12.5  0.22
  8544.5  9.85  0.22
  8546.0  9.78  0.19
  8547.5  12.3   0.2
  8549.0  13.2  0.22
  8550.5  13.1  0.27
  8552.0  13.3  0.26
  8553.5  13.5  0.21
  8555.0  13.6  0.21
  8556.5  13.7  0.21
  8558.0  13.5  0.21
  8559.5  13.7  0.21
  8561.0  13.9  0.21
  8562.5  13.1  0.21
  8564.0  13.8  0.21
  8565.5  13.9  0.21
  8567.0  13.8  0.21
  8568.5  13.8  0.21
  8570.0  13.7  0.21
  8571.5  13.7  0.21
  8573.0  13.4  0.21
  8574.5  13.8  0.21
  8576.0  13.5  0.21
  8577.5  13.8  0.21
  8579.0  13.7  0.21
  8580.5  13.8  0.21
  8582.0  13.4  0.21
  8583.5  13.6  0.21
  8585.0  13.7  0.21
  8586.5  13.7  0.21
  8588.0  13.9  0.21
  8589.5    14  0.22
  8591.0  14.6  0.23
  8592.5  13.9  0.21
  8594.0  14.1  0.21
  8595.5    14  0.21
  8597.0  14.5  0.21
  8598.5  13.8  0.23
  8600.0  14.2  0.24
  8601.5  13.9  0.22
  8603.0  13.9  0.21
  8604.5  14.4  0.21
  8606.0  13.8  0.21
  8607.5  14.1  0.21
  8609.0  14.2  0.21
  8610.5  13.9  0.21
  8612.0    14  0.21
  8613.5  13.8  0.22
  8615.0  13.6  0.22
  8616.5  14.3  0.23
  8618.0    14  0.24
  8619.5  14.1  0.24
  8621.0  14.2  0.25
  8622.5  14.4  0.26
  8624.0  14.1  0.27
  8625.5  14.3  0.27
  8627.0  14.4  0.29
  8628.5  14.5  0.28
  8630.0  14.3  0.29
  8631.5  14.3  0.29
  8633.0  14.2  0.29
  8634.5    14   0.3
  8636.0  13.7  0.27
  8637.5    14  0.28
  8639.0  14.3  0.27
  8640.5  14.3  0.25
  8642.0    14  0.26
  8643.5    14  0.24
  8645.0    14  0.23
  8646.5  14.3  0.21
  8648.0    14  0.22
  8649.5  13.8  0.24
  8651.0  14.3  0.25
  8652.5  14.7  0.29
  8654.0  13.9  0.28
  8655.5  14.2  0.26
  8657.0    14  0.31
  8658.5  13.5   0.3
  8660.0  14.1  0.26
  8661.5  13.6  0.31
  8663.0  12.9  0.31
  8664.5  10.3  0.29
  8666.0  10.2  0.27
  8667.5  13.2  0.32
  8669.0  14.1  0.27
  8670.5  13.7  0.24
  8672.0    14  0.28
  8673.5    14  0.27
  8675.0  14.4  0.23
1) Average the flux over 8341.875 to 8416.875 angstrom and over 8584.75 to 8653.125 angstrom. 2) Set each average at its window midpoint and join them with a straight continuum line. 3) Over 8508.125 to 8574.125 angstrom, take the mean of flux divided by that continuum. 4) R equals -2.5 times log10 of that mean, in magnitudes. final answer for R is 0.08 mag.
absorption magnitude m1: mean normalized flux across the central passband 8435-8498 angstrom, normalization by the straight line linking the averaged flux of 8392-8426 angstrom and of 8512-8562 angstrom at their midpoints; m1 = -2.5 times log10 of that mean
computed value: 0.033 mag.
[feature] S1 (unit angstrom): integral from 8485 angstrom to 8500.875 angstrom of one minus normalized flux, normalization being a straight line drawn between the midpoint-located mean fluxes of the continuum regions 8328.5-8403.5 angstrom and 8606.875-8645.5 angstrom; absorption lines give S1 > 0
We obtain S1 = 0.8 angstrom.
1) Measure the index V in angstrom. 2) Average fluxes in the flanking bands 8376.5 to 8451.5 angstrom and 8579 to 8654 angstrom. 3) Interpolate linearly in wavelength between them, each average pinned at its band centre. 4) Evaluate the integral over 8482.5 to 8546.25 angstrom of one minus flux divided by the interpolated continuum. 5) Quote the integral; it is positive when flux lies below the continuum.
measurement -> 4.0 angstrom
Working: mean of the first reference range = 13.8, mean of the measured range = 13.1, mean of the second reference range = 14.1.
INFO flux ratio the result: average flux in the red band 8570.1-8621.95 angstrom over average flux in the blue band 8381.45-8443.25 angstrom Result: 1.01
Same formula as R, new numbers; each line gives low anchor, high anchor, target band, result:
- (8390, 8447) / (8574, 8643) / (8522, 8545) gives 0.08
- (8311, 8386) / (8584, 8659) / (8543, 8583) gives 0.07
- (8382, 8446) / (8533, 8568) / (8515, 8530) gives 0.02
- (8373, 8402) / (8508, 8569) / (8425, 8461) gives 0.02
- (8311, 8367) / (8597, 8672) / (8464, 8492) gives 0.07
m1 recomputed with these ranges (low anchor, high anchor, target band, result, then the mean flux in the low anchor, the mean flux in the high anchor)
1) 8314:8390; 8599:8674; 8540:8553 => 0.15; 14.2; 13.9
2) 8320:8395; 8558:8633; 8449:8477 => 0.07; 14.1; 13.9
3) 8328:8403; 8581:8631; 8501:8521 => 0.08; 14.1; 14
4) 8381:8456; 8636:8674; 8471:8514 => 0.04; 13.8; 13.7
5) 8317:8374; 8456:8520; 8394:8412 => -0.04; 14.3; 13.2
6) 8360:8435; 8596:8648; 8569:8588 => 0.03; 14.1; 14.1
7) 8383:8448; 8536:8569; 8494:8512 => 0.02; 13.8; 13.1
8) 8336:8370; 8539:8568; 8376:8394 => 0.03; 14.3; 13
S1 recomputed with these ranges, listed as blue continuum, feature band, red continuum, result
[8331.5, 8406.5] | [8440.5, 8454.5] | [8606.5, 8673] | 0.4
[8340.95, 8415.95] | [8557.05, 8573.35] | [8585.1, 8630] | 0.5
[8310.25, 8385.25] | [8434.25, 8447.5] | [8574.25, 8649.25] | 1.1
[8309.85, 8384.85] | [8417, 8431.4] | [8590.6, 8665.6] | 0.2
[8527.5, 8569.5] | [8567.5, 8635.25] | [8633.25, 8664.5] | -2.3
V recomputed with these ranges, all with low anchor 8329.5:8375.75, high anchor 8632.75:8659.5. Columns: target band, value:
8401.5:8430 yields 0.02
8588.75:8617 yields 0.09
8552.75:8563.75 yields 0.42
